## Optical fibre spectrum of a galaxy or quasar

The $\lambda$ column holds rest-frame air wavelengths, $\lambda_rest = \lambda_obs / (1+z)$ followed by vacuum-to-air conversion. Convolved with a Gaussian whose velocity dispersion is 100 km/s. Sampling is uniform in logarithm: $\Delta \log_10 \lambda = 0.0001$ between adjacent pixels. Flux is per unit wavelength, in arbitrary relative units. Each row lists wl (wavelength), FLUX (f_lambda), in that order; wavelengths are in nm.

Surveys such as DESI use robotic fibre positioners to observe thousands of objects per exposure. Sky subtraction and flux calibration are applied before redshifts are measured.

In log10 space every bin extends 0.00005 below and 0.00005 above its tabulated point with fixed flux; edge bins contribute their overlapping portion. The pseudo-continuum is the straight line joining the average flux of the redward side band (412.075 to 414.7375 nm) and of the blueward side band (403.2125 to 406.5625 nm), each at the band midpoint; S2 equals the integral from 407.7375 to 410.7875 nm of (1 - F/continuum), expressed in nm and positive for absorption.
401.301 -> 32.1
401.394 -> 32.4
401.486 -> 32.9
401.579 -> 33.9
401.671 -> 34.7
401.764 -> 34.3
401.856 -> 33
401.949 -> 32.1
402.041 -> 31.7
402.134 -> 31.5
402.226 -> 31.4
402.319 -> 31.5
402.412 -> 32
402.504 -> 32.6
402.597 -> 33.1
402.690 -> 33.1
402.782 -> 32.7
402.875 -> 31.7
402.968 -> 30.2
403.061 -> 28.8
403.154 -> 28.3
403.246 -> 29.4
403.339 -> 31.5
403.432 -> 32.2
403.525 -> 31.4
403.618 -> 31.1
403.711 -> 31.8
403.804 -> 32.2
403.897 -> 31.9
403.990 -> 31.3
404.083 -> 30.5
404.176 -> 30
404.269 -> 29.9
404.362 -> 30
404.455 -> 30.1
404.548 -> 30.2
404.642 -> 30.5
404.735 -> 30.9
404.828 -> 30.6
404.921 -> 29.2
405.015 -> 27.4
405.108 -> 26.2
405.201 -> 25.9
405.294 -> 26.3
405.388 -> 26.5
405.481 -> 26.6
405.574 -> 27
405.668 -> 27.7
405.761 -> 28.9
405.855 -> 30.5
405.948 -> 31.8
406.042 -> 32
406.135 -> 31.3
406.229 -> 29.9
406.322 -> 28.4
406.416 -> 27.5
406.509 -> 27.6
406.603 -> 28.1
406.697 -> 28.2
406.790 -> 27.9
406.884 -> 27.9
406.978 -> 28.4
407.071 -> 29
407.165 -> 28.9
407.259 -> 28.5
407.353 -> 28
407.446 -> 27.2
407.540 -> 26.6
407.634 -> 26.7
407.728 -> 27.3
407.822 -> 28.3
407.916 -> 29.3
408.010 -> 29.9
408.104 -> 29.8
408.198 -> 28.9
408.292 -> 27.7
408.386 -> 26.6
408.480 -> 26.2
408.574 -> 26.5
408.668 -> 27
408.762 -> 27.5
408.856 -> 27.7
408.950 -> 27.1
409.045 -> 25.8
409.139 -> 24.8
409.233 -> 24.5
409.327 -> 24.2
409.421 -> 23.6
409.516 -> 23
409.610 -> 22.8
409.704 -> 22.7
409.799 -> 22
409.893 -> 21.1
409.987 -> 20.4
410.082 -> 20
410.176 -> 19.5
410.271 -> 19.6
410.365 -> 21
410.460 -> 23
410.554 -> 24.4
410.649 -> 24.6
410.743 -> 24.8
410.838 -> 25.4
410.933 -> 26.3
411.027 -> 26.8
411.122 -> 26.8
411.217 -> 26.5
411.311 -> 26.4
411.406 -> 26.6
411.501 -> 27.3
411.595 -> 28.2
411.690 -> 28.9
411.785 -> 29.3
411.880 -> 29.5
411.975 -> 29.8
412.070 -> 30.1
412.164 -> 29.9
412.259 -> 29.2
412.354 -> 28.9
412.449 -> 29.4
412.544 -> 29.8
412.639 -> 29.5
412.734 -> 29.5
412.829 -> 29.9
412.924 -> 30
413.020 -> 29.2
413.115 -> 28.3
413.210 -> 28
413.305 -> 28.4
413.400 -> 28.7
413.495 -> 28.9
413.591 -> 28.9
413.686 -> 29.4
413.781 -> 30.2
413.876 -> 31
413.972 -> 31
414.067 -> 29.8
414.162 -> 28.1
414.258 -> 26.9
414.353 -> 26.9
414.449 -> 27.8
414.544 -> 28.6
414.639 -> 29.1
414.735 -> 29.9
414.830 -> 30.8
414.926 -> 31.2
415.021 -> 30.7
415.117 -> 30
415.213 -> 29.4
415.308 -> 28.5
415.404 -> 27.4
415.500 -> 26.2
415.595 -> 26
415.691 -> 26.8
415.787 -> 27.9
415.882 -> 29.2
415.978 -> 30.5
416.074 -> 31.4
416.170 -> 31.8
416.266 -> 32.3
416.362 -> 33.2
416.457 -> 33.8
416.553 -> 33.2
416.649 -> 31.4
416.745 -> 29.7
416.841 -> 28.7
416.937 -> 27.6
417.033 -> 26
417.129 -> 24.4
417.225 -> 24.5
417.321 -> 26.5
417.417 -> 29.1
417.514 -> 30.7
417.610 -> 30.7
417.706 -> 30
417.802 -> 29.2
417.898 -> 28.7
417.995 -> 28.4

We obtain 0.47 nm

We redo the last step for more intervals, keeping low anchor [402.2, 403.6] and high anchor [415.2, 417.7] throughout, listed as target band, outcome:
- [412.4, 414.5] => 0.04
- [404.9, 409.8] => 0.52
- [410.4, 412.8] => 0.18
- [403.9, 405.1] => 0.04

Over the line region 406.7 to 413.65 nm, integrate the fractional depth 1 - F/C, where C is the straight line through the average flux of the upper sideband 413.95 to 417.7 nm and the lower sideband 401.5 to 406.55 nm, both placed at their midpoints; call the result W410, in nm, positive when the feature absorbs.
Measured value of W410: 0.69 nm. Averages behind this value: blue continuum 30.4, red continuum 29.2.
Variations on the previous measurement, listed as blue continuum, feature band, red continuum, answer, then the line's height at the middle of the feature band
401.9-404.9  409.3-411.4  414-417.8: 0.459 nm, 30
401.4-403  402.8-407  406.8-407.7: 0.077 nm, 30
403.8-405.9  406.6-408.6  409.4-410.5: -0.244 nm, 25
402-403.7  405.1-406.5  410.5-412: 0.061 nm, 29.8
